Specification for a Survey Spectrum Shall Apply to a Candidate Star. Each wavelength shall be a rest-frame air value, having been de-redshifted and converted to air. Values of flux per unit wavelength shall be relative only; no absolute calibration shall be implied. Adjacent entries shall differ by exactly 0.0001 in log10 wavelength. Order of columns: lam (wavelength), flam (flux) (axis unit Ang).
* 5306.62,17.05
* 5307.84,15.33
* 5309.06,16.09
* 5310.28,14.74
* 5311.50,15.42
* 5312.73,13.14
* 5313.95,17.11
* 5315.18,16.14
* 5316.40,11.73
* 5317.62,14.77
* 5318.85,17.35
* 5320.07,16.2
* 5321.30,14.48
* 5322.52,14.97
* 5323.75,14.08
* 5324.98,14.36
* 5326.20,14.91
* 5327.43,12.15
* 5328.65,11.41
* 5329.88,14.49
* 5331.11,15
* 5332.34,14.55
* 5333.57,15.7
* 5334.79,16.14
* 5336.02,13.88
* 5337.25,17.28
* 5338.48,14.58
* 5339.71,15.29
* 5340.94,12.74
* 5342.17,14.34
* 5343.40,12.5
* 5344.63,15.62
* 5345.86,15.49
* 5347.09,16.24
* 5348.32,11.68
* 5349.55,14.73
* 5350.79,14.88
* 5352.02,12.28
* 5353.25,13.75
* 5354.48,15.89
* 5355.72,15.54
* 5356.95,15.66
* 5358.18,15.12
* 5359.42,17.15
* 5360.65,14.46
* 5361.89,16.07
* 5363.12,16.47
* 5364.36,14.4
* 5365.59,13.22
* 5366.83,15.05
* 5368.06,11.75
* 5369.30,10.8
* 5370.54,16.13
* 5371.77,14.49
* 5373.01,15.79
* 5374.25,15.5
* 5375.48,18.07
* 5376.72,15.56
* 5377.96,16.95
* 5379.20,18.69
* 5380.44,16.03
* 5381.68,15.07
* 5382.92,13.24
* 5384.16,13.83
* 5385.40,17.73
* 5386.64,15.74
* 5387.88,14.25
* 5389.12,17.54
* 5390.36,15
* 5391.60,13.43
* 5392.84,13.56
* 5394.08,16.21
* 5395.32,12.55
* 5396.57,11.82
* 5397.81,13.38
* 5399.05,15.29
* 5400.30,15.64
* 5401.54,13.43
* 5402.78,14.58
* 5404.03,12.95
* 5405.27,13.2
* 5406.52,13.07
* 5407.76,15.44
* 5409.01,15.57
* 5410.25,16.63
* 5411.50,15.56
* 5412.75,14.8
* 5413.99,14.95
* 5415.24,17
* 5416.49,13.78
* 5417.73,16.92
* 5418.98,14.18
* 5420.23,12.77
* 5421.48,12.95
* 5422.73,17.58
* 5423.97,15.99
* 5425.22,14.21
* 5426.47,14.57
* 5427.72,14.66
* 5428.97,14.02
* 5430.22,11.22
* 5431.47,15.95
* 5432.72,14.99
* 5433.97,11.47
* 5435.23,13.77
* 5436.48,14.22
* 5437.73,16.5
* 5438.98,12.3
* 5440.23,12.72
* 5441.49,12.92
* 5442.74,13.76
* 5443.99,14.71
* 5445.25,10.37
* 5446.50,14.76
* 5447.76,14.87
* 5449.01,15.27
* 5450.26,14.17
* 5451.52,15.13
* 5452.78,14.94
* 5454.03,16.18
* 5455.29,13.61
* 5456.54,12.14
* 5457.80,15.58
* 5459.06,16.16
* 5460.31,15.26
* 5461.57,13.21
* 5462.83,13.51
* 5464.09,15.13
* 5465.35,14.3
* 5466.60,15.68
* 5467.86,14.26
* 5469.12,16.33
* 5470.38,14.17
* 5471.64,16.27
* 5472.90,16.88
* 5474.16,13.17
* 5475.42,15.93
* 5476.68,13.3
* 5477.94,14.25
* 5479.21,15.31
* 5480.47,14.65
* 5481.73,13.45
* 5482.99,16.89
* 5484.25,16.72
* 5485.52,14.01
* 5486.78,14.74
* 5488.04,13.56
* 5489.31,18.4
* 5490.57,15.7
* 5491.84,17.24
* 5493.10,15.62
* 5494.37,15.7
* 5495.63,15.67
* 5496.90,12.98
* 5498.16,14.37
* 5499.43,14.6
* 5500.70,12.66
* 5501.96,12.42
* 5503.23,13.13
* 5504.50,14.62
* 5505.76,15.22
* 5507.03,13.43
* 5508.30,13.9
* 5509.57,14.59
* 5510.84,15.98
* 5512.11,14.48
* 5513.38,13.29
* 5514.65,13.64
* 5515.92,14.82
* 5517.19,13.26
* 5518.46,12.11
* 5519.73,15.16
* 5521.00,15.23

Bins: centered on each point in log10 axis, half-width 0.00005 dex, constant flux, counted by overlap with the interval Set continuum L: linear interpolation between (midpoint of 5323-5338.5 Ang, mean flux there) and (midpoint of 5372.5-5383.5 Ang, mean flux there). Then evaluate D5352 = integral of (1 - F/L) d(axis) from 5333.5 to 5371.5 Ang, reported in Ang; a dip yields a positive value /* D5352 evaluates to 1.4 Ang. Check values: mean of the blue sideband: 14.5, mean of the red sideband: 16.1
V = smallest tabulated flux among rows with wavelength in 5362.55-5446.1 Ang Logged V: 10.37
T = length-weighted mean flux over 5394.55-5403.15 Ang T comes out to 13.8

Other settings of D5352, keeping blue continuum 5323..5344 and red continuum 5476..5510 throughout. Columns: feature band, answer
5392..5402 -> 0.3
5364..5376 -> -0.1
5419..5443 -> 0.9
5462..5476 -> -0.4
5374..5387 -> -1.5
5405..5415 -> -0.4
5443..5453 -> 0.3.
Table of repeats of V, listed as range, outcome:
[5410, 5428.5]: 12.77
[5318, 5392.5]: 10.8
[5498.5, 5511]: 12.42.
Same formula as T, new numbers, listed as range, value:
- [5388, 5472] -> 14.5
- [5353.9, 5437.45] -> 14.8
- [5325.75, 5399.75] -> 14.8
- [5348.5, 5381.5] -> 15.1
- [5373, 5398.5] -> 15.2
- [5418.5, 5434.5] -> 14.2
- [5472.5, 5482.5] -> 14.6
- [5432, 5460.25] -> 14.1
